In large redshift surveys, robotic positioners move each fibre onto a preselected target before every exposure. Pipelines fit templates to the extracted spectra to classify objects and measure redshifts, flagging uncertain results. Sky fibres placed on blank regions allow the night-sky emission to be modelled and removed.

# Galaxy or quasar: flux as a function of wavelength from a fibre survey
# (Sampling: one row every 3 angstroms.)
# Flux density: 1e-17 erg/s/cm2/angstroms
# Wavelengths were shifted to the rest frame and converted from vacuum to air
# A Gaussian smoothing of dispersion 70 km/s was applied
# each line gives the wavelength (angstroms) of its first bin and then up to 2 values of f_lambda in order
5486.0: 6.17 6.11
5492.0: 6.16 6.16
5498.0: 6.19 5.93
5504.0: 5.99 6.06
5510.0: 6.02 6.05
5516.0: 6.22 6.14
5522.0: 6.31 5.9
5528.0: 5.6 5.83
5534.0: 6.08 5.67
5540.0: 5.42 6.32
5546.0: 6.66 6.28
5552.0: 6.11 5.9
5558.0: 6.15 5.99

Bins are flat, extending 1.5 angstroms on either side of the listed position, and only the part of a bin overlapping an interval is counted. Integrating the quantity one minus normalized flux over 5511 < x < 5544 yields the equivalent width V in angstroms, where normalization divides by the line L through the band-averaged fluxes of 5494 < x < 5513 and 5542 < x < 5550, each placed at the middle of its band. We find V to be 1.6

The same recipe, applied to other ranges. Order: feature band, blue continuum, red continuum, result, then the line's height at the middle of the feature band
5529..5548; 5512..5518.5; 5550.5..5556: 0.2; 6.06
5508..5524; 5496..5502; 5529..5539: -0.5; 5.96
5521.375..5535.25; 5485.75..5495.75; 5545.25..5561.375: 0.5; 6.16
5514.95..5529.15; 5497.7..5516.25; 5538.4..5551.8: 0.1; 6.09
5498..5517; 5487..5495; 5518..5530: 0.0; 6.06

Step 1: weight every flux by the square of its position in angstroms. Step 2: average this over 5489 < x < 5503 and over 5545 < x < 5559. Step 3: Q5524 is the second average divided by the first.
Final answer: 1.0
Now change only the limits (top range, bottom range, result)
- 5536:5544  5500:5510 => 0.98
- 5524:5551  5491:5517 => 0.99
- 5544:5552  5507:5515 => 1.07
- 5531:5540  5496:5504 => 0.97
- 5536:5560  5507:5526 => 1.01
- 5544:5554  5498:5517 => 1.06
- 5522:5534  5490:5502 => 0.97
